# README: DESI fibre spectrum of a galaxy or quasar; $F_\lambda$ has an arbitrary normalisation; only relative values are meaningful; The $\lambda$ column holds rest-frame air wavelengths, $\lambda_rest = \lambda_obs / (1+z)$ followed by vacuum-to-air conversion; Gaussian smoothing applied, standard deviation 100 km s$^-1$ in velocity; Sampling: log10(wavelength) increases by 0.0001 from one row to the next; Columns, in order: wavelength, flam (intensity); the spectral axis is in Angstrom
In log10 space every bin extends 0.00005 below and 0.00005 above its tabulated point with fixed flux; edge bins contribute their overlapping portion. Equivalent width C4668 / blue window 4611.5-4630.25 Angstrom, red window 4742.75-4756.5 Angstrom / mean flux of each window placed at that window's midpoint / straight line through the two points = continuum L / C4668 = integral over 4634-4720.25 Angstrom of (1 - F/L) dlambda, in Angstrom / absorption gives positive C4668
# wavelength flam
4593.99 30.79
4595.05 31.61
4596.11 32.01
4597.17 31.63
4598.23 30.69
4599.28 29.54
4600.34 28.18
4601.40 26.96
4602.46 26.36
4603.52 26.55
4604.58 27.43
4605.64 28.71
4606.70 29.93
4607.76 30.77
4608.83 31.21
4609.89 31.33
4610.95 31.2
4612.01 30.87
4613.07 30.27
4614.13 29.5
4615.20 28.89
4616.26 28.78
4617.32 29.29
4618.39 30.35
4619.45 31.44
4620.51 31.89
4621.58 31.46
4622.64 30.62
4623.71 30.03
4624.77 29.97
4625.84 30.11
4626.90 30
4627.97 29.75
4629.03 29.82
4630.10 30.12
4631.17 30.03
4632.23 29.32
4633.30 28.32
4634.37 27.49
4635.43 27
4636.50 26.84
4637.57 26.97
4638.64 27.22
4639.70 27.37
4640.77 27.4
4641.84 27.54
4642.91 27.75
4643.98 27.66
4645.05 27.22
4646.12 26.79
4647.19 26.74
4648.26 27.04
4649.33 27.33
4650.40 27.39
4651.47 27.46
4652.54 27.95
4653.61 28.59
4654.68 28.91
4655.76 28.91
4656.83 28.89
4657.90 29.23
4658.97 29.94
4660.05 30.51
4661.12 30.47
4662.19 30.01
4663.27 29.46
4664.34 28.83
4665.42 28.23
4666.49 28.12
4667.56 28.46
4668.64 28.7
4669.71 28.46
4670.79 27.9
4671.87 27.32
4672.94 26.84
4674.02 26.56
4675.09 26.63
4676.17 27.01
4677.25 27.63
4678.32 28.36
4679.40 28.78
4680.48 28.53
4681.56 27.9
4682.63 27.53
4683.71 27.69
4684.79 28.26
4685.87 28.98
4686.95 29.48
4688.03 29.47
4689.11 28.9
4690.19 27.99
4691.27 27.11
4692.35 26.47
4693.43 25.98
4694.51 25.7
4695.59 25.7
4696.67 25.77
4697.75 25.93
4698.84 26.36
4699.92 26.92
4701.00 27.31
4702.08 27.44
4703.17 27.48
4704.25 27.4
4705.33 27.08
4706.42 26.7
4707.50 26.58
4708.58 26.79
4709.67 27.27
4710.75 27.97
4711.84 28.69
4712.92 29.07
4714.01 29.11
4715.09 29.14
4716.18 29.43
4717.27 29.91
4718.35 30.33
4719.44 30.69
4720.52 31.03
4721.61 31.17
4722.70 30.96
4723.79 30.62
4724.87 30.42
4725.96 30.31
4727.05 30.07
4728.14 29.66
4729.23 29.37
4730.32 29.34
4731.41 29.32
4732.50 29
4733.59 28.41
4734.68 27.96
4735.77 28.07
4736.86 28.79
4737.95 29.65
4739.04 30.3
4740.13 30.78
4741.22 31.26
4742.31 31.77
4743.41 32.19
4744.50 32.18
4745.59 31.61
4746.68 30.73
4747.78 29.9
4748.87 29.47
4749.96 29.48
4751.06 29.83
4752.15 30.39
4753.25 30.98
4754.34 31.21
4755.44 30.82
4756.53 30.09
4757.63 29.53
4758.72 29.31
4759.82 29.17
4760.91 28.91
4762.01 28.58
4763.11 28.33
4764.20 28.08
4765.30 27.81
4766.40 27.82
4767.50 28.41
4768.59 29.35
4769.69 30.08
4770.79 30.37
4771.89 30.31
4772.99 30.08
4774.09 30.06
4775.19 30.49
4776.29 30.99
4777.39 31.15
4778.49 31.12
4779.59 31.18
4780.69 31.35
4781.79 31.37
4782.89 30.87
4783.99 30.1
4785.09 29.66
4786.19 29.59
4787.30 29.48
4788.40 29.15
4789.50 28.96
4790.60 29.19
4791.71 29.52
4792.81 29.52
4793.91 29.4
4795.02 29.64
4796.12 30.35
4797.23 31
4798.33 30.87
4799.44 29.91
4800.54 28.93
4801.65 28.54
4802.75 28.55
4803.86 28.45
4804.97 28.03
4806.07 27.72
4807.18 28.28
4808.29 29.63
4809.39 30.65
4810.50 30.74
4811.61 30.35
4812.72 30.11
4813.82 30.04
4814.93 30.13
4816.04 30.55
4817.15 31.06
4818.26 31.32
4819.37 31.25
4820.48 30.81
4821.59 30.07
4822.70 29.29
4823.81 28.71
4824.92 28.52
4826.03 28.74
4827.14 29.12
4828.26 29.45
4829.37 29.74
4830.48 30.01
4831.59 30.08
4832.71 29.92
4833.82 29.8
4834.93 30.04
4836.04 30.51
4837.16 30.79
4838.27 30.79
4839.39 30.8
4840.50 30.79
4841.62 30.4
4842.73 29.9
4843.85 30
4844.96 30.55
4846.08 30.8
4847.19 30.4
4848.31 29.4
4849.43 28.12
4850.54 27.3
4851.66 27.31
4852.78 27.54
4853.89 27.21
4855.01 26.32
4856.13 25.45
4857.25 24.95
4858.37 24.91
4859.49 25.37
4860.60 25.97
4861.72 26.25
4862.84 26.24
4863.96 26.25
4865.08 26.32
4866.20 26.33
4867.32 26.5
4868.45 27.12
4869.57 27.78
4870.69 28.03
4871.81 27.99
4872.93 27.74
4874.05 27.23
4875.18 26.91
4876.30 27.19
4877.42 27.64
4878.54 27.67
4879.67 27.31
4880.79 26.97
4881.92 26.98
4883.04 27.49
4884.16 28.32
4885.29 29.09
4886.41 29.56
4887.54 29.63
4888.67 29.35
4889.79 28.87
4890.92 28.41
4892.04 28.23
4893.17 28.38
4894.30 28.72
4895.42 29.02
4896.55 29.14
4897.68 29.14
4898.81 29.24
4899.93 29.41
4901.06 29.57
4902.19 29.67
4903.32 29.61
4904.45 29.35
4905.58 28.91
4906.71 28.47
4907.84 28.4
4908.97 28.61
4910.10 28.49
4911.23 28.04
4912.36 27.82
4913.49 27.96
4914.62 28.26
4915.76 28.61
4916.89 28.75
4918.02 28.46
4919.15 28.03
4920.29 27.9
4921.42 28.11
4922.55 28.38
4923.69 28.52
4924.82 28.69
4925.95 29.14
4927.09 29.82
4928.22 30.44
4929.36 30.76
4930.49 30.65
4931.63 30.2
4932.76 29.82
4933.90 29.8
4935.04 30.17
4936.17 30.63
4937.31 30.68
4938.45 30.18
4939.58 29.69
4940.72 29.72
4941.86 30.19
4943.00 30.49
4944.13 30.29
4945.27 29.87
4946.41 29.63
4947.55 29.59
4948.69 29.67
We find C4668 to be 7.05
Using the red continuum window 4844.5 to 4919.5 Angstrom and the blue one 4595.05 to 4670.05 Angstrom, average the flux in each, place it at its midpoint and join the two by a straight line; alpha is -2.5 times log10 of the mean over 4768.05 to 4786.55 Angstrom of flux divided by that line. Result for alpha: -0.08 mag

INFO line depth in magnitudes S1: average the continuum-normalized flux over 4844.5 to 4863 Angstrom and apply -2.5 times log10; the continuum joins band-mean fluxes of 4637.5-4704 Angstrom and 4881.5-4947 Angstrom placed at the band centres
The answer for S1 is 0.06 mag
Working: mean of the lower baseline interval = 27.8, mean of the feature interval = 27.3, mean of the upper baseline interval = 29.1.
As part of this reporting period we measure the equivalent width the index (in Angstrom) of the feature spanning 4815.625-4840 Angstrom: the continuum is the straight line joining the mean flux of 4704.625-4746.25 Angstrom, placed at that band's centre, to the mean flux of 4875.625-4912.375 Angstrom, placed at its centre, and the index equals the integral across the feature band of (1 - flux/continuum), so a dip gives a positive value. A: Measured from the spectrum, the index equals -0.9 Angstrom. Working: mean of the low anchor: 29.6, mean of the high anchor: 28.6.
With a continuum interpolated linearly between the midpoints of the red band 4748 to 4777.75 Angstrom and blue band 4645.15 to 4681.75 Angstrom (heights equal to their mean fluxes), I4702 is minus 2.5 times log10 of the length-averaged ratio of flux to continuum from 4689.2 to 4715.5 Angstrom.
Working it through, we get 0.062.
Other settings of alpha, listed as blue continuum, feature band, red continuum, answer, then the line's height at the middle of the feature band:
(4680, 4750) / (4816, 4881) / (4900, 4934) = 0.016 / 28.9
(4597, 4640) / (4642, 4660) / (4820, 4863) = 0.047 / 29.3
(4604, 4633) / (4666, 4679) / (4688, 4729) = 0.051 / 29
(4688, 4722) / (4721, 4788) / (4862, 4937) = -0.074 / 28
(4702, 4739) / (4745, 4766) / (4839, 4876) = -0.038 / 28.7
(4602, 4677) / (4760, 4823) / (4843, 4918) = -0.056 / 28.3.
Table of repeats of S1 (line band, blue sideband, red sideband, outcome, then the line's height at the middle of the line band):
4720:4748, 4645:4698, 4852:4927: -0.083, 28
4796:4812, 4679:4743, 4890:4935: -0.025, 28.8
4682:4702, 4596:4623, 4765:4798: 0.097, 29.9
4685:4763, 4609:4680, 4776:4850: 0.011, 29.3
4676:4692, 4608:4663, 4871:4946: 0.029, 29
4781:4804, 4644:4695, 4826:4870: -0.053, 28.3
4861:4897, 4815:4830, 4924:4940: 0.083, 30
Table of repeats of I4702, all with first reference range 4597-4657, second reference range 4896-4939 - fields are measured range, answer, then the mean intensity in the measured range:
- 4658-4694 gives 0.03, 28.3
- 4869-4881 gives 0.06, 27.5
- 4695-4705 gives 0.09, 26.7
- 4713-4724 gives -0.04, 30.2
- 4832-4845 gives -0.05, 30.3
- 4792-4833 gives -0.02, 29.7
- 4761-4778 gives -0.02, 29.4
